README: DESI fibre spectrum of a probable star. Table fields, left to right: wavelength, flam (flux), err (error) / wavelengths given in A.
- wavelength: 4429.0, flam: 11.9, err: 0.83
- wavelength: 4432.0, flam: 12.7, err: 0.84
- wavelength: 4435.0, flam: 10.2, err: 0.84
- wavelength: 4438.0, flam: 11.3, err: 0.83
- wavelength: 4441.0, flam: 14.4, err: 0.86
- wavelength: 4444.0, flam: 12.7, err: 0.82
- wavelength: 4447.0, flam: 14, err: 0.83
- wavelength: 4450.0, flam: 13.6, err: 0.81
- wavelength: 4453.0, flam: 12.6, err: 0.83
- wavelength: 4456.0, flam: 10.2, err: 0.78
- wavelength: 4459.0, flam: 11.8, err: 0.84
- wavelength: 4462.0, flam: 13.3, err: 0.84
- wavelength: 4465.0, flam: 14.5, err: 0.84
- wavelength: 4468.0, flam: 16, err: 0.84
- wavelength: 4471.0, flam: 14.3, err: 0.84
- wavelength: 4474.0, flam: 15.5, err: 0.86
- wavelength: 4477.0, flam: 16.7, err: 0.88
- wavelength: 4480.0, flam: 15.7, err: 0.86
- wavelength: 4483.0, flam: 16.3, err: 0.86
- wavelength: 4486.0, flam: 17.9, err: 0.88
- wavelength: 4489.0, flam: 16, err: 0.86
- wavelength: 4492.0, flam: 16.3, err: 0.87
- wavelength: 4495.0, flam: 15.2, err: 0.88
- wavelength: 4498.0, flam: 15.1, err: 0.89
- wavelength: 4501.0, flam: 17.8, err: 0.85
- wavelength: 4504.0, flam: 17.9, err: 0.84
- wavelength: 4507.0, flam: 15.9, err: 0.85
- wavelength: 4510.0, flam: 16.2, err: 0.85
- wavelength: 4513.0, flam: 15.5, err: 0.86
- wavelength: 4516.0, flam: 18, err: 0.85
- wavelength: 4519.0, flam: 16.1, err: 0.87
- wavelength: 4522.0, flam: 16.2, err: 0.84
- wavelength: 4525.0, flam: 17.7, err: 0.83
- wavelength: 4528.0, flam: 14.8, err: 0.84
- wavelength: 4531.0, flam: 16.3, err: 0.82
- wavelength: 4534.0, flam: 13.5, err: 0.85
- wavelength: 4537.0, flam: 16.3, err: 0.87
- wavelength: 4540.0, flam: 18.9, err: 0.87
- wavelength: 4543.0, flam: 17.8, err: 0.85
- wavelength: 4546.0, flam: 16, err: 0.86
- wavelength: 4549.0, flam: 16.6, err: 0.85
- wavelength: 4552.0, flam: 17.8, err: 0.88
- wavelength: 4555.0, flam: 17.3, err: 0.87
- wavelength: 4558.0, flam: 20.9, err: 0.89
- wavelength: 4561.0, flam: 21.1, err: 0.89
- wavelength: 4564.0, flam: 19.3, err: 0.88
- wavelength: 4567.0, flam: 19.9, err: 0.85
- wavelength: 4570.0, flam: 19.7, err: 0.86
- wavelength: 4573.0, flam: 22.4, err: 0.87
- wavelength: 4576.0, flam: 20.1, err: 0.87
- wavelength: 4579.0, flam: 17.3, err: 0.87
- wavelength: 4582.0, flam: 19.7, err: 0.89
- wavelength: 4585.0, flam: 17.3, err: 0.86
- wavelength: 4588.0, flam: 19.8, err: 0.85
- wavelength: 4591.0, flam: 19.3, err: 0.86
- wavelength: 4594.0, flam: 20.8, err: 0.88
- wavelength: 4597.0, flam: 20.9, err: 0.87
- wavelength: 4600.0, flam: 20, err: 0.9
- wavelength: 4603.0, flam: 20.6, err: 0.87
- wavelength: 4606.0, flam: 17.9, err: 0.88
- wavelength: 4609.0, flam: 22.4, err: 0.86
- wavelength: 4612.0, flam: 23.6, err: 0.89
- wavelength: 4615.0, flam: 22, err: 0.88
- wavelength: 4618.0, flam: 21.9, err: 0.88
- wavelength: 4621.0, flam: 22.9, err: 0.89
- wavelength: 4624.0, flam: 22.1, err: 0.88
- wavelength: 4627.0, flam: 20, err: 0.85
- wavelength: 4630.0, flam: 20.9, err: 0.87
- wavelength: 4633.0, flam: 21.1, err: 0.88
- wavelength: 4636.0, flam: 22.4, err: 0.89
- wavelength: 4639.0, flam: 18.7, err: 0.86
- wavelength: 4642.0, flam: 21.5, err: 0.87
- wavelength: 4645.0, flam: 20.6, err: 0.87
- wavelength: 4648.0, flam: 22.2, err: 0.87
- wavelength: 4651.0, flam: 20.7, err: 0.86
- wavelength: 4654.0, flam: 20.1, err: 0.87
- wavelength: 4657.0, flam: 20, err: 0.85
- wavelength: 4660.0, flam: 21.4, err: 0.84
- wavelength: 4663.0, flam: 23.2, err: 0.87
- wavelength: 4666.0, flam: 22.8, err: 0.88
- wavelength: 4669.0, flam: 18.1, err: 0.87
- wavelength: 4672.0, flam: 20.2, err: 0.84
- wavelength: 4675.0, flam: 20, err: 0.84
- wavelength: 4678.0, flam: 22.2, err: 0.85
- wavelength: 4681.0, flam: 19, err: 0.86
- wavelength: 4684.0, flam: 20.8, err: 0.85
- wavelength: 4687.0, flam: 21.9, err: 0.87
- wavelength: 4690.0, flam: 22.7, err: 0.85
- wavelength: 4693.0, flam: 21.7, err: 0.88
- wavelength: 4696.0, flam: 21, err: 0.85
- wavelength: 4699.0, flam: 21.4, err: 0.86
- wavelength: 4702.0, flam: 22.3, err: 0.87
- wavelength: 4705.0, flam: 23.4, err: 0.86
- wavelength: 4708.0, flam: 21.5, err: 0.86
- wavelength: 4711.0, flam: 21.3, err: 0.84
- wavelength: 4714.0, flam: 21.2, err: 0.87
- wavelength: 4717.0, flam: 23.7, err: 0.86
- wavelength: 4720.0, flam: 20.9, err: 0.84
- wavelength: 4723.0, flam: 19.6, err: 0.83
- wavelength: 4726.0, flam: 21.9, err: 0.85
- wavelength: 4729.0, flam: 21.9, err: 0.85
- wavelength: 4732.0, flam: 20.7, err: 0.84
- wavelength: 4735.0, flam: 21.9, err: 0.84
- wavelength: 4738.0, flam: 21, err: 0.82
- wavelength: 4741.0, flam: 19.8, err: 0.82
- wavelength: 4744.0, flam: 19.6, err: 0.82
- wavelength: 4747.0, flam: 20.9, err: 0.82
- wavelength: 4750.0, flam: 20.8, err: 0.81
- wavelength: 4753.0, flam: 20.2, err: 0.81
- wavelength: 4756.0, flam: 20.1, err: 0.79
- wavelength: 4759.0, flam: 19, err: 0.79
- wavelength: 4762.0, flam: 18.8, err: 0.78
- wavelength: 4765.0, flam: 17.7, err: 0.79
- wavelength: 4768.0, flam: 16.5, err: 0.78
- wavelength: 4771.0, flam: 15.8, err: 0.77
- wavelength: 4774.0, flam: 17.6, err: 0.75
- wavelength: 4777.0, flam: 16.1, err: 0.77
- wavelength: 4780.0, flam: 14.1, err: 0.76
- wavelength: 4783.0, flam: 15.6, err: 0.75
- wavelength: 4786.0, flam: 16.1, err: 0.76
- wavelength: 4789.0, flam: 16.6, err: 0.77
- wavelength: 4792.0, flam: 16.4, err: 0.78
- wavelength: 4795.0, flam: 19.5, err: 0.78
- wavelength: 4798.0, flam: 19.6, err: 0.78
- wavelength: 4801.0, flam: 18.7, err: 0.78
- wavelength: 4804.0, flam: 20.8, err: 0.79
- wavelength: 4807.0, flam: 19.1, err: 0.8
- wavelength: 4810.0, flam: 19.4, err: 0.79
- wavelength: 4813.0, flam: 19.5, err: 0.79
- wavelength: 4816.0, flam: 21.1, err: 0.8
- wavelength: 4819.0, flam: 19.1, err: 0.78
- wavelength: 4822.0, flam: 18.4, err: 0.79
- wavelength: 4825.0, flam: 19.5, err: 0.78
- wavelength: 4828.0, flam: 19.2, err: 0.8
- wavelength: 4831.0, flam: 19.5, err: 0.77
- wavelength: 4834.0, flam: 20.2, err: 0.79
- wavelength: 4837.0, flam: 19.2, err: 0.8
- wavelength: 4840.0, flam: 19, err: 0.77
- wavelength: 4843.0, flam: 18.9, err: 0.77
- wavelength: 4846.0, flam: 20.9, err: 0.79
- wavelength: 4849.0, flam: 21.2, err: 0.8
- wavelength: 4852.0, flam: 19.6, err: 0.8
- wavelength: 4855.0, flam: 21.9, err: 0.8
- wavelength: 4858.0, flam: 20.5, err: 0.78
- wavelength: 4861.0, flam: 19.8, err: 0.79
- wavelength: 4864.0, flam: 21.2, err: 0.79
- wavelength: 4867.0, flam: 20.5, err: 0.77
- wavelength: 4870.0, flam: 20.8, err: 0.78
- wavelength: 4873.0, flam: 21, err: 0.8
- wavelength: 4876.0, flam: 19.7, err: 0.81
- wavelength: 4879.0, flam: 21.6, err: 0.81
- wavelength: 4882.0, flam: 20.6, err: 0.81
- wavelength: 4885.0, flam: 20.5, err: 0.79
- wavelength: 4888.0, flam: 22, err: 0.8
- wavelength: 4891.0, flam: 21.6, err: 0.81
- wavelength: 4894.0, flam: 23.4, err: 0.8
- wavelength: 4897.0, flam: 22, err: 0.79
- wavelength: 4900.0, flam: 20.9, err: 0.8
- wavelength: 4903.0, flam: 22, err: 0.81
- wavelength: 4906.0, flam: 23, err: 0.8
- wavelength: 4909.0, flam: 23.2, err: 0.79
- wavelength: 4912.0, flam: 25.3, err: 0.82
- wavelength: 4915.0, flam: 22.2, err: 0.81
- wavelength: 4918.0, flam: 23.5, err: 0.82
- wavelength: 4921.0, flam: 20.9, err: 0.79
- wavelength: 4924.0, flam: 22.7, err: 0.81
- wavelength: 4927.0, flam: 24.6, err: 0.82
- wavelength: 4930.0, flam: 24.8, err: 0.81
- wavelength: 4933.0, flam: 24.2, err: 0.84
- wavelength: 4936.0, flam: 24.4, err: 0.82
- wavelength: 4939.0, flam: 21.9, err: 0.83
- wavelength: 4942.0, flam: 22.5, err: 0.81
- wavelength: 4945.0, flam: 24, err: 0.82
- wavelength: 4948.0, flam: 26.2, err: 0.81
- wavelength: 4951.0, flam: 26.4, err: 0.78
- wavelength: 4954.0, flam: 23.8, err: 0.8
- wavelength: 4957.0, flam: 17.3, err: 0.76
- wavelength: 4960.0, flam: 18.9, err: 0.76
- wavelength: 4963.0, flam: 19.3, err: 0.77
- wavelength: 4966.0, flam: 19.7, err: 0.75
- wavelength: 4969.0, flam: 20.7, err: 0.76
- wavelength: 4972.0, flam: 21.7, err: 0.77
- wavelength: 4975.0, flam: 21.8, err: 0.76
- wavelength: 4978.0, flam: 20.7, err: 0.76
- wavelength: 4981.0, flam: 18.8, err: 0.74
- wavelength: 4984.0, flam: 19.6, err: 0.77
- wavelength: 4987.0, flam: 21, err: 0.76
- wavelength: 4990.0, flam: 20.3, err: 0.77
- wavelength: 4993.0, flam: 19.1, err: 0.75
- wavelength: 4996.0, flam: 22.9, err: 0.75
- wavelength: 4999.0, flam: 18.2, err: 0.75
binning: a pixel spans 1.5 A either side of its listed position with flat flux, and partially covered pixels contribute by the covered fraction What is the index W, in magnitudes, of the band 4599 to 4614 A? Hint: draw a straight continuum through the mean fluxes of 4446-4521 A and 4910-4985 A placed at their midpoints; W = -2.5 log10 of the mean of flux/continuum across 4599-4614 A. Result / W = -0.218 mag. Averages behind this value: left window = 15.3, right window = 22.3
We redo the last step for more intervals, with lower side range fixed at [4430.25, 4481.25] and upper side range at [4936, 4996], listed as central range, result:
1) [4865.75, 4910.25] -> -0.07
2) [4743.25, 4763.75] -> -0.10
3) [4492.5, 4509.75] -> -0.16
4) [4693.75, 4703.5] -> -0.24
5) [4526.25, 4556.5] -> -0.12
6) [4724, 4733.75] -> -0.21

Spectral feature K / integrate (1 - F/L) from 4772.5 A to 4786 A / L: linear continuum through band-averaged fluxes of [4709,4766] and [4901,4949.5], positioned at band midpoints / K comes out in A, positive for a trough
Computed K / 3.4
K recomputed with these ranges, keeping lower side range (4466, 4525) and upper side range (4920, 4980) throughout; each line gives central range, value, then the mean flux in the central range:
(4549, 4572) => -2.9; 19.3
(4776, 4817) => 4.6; 18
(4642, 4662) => -2.8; 20.9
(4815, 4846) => 1.9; 19.5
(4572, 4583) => -1.5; 19.8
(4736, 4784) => 3.3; 18.4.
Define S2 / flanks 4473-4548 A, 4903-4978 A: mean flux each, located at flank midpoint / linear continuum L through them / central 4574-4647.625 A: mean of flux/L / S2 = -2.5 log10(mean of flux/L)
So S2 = -0.16 mag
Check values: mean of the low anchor 16.4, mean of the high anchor 22.6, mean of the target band 20.6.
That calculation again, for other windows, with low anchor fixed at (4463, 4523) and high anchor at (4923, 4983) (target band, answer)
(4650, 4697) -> -0.14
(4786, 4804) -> 0.11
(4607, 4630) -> -0.23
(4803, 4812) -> 0.03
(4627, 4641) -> -0.15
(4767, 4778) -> 0.20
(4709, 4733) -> -0.12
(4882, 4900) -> -0.02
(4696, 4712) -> -0.16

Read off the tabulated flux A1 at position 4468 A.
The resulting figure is 16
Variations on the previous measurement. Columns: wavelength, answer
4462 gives 13.3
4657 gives 20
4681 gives 19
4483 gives 16.3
